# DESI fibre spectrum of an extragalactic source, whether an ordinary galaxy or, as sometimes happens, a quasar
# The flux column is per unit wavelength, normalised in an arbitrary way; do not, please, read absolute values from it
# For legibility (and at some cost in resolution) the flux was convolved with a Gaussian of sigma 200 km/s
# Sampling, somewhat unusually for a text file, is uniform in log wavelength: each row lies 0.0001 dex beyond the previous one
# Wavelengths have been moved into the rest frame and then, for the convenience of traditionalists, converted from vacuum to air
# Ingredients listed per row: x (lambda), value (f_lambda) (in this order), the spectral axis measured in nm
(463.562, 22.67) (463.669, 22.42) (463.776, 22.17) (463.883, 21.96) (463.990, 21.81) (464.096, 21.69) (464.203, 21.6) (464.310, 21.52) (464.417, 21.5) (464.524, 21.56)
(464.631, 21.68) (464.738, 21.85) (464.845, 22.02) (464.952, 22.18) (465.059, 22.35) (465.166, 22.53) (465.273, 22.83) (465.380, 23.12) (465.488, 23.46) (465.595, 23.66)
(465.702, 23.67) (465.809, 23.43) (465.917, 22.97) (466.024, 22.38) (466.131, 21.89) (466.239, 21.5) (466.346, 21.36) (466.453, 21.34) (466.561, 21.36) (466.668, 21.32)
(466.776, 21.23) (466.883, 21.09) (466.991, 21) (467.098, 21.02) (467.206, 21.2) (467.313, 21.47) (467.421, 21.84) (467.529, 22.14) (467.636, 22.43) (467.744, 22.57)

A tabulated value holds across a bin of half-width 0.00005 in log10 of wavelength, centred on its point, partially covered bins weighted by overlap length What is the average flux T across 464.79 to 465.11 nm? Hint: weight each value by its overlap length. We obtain 22.2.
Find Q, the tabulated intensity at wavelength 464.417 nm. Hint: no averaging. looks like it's 21.5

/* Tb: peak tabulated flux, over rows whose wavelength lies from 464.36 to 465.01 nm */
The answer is 22.18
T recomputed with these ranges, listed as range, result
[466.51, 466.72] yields 21.4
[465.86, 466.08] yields 22.7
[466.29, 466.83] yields 21.3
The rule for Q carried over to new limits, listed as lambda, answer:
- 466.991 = 21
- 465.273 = 22.83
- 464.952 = 22.18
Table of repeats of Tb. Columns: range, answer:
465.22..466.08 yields 23.67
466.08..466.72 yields 21.89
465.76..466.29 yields 23.43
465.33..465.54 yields 23.46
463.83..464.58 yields 21.96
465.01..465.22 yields 22.53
